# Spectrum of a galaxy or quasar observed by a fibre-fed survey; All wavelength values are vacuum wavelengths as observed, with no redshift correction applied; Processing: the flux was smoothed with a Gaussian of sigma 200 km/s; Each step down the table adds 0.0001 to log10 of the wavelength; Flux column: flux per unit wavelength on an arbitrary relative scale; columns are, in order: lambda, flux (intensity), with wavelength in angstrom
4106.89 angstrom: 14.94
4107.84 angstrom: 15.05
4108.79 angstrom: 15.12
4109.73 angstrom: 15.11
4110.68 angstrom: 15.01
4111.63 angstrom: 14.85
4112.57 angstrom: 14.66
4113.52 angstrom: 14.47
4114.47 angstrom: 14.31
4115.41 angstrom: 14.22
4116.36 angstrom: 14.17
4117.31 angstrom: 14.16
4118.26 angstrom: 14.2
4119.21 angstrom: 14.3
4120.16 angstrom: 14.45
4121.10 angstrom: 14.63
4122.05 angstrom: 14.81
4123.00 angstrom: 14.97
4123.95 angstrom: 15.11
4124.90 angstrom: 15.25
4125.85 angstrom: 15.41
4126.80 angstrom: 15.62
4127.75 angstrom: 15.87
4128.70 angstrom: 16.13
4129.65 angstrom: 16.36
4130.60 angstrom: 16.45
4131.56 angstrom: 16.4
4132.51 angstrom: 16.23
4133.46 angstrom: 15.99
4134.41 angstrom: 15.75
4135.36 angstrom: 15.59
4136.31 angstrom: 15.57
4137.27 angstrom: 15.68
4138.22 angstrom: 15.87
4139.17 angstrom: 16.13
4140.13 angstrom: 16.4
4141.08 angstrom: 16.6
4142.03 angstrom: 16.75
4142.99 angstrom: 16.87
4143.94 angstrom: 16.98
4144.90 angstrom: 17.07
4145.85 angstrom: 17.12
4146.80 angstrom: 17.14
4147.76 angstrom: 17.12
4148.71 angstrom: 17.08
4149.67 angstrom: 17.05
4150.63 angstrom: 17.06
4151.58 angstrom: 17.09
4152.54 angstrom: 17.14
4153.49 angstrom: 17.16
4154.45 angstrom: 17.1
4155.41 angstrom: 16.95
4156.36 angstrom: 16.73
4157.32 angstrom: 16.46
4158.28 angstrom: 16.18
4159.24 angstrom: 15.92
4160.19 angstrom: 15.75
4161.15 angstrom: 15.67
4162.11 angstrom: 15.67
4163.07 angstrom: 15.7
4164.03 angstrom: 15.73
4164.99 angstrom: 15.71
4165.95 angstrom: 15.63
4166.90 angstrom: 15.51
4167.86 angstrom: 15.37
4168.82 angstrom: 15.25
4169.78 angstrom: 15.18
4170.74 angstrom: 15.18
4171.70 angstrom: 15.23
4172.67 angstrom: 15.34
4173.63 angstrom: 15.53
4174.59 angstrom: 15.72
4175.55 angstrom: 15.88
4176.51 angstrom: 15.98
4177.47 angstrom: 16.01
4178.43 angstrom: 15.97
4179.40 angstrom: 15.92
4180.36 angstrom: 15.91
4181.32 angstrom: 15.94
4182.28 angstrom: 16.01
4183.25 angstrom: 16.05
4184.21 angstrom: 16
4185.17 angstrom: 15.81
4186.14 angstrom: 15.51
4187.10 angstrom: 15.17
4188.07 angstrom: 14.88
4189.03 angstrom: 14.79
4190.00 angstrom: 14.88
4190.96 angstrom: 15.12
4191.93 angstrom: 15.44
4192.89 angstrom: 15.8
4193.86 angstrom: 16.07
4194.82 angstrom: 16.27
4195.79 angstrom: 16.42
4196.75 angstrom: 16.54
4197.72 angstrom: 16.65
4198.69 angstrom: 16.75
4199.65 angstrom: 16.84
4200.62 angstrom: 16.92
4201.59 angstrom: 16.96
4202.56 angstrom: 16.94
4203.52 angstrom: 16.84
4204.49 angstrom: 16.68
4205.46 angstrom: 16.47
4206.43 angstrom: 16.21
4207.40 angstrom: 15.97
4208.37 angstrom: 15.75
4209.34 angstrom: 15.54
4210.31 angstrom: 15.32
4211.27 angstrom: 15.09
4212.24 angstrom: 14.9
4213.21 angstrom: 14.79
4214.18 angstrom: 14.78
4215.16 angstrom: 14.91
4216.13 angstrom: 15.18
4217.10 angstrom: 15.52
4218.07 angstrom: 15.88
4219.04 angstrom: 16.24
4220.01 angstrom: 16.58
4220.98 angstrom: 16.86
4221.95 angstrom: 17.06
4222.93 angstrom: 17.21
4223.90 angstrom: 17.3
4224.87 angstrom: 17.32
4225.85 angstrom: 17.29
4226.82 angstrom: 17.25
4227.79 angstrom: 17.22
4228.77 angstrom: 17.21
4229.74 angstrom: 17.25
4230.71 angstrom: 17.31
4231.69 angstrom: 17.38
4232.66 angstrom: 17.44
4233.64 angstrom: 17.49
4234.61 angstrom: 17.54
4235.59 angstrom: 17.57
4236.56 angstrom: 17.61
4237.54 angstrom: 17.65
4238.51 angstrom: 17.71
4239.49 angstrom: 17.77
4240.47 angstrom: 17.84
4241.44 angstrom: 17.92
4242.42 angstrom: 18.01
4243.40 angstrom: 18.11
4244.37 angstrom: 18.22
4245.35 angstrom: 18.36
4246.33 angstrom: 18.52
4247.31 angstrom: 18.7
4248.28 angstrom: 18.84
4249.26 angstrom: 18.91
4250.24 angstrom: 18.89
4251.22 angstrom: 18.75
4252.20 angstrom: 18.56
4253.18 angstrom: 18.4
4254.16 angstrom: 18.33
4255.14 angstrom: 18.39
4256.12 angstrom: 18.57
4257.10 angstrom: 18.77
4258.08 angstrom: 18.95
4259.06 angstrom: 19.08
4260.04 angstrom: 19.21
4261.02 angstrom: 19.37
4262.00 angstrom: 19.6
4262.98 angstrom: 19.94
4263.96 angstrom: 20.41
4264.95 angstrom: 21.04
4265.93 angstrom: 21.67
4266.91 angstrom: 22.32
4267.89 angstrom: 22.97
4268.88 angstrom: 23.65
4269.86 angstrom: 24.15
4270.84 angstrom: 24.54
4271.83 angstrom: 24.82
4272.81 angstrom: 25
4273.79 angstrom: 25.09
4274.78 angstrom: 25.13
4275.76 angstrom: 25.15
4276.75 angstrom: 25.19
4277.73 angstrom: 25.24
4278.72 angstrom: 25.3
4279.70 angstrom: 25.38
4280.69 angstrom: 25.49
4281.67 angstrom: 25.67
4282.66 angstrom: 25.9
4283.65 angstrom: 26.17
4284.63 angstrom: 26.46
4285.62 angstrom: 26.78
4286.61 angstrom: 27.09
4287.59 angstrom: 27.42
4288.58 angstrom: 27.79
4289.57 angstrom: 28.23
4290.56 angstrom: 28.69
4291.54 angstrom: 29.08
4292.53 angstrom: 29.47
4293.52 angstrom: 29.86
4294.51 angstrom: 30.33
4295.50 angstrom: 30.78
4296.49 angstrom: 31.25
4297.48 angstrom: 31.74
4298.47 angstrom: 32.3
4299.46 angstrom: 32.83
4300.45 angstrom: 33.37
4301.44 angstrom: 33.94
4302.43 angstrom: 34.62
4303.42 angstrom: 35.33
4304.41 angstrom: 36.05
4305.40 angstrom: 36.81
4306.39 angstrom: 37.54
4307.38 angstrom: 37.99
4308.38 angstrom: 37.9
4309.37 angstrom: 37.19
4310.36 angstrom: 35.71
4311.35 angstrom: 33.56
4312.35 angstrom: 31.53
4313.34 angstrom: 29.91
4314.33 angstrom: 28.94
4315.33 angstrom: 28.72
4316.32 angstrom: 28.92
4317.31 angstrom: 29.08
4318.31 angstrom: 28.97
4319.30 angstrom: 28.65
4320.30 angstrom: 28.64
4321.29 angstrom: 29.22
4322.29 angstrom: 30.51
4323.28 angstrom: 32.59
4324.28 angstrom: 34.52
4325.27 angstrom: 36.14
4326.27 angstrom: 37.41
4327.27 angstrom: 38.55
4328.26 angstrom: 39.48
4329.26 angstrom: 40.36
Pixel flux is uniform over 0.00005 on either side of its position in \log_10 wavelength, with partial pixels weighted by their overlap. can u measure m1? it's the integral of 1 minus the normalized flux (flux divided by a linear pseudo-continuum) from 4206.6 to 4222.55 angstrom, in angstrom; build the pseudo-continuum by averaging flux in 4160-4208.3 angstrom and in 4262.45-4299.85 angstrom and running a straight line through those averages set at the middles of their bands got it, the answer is 2.9 angstrom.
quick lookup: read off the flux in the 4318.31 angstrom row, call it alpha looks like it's 28.97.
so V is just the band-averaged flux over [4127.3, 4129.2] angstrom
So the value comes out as 16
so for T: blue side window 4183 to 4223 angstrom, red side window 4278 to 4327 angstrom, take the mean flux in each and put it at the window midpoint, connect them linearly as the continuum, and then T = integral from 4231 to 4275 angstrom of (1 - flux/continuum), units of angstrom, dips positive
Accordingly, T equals 7.2 angstrom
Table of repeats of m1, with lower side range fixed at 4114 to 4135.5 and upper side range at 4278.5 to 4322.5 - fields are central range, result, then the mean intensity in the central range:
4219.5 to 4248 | 8.28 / 17.6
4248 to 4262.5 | 4.26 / 18.8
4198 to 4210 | 3.08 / 16.5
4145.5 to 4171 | 2.58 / 16.3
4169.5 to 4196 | 6.08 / 15.6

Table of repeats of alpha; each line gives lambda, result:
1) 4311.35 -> 33.56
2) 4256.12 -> 18.57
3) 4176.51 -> 15.98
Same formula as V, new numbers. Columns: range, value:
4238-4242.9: 17.9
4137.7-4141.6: 16.3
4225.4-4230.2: 17.3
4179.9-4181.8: 16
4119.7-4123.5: 14.7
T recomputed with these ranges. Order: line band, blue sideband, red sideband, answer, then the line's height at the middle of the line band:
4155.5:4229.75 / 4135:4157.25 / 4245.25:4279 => 9.9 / 18.5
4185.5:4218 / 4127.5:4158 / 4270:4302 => 8.2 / 21.2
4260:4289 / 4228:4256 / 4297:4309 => 3.1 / 27.1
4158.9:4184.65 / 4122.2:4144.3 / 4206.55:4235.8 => 0.8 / 16.2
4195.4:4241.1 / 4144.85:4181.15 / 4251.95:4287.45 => 6.9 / 19.6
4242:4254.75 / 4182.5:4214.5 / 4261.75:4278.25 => 1.6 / 21.1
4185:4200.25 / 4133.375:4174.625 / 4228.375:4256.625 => 1.1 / 17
